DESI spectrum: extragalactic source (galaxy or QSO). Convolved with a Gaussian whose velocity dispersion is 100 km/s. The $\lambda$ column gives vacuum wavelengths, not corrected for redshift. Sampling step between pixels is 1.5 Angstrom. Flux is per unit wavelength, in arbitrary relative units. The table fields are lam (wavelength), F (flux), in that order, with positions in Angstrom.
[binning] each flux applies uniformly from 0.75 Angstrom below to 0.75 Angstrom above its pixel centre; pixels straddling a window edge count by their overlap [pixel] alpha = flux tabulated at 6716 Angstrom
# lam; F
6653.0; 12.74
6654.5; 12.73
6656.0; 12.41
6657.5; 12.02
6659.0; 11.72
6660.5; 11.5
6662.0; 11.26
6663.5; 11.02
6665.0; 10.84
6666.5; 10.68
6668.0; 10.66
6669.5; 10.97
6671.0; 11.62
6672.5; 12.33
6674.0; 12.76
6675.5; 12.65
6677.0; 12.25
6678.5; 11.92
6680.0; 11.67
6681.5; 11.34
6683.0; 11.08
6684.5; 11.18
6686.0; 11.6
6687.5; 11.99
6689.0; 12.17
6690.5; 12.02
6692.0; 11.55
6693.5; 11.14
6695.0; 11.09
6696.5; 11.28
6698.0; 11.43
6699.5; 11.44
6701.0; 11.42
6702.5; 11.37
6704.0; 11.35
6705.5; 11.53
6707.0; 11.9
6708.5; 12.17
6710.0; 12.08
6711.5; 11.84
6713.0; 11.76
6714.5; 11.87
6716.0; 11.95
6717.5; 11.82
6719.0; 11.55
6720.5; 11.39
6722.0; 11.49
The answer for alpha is 11.95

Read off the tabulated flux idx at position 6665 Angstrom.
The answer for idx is 10.84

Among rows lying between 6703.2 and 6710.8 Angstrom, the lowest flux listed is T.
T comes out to 11.35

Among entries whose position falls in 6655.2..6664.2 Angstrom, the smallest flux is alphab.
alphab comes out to 11.02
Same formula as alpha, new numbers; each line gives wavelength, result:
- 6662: 11.26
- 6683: 11.08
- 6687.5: 11.99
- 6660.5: 11.5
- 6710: 12.08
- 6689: 12.17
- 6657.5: 12.02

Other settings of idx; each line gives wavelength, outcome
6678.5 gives 11.92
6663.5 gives 11.02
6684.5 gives 11.18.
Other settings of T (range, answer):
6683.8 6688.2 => 11.18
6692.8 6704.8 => 11.09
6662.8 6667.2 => 10.68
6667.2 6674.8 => 10.66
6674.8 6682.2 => 11.34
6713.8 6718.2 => 11.82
